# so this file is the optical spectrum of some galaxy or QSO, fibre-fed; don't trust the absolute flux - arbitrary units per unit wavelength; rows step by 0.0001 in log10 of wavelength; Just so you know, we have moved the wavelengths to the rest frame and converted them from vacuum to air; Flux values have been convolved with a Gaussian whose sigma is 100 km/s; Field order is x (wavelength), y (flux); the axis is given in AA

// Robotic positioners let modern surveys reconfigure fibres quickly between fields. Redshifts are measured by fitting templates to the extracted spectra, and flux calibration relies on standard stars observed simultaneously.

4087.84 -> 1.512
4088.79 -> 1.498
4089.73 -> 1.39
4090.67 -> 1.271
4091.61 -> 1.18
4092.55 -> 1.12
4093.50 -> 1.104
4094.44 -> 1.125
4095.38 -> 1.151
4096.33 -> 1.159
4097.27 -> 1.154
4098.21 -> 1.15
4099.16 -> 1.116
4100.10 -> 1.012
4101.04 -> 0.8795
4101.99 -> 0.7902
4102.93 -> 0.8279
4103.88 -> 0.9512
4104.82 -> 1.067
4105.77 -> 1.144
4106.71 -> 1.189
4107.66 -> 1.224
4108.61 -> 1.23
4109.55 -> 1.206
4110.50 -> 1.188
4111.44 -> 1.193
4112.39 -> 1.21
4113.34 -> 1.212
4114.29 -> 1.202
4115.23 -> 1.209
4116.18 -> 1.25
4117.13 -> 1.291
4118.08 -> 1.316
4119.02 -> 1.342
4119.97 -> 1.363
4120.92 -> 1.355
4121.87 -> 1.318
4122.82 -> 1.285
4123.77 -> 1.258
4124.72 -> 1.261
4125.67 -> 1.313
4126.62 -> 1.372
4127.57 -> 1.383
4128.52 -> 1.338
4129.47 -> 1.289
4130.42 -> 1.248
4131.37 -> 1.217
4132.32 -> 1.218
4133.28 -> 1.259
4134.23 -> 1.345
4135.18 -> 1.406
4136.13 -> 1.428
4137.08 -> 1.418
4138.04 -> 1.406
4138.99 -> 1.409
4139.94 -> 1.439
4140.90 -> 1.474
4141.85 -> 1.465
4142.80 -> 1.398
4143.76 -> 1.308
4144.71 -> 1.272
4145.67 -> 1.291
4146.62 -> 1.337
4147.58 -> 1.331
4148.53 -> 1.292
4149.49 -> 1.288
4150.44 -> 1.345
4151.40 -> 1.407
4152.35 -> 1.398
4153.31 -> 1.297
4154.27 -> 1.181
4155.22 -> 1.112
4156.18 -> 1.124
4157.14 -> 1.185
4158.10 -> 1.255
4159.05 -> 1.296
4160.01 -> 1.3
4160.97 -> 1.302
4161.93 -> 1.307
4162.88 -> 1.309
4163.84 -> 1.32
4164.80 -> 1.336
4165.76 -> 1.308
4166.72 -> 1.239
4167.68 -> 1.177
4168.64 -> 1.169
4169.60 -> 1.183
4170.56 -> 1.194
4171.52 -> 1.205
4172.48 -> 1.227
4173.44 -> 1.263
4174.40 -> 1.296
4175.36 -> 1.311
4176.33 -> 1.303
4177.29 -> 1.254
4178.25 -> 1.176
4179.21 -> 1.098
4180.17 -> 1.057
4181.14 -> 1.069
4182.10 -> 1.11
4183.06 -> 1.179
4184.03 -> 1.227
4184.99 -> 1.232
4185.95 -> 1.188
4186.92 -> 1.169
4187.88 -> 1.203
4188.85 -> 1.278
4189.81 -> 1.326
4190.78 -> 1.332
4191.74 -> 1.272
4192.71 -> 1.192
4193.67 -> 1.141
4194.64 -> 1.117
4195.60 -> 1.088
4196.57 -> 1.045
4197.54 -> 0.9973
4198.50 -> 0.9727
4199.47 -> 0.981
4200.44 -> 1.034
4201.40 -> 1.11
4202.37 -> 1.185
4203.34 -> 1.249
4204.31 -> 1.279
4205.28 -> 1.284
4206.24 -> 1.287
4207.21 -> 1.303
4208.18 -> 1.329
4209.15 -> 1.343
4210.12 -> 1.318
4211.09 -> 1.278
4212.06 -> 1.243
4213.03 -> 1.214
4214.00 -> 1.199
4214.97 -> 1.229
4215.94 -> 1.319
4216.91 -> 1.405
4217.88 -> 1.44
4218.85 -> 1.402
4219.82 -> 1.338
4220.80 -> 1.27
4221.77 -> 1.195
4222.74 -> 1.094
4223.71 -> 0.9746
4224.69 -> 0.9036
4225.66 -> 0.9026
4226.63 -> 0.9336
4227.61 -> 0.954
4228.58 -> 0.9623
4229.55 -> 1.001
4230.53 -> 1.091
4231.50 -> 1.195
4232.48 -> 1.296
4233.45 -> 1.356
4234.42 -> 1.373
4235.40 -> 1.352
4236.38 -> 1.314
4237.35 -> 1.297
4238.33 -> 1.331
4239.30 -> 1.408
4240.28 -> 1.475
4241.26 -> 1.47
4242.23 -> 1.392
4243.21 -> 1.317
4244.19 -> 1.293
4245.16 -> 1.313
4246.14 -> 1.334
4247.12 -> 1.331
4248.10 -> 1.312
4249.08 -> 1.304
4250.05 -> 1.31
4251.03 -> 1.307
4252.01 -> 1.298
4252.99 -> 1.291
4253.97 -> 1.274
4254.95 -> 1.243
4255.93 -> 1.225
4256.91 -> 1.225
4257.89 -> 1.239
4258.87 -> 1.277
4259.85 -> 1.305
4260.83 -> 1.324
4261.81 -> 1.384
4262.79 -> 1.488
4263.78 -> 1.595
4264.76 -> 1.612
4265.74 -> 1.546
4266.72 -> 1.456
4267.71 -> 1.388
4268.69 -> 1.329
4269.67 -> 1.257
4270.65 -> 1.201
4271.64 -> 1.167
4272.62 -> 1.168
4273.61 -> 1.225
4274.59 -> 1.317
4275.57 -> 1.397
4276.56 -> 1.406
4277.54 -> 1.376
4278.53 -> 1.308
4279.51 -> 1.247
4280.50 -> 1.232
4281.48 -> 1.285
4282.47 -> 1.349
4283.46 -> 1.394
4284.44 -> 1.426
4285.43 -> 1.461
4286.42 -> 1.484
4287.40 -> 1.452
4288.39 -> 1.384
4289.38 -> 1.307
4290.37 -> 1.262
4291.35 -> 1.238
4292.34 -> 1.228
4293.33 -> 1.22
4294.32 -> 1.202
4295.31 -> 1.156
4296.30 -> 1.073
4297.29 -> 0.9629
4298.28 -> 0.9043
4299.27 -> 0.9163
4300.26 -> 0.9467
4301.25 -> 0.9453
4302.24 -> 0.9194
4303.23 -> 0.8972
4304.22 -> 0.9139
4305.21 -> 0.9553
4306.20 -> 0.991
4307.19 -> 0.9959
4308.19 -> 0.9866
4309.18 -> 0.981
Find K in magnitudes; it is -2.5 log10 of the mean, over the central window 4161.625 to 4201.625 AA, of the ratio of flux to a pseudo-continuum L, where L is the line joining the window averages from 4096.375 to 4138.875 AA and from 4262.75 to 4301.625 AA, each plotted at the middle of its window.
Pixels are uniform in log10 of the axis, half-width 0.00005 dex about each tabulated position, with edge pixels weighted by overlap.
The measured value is 0.05 mag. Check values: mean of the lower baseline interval 1.22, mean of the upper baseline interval 1.28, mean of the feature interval 1.19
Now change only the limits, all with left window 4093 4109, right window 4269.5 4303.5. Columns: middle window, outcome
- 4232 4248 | -0.14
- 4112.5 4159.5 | -0.19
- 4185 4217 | -0.05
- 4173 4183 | -0.05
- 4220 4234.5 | 0.07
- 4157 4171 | -0.12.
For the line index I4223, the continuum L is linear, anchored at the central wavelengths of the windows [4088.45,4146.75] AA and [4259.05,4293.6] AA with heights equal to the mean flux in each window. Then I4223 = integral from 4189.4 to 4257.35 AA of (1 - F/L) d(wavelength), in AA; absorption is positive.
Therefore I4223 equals 4.32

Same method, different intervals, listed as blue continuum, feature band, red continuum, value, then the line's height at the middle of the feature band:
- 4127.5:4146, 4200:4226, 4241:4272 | 2.2 AA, 1.34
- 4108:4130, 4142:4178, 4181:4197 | -1.4 AA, 1.23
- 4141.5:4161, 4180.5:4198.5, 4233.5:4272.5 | 1.9 AA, 1.31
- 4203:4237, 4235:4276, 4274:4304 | -3.9 AA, 1.22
